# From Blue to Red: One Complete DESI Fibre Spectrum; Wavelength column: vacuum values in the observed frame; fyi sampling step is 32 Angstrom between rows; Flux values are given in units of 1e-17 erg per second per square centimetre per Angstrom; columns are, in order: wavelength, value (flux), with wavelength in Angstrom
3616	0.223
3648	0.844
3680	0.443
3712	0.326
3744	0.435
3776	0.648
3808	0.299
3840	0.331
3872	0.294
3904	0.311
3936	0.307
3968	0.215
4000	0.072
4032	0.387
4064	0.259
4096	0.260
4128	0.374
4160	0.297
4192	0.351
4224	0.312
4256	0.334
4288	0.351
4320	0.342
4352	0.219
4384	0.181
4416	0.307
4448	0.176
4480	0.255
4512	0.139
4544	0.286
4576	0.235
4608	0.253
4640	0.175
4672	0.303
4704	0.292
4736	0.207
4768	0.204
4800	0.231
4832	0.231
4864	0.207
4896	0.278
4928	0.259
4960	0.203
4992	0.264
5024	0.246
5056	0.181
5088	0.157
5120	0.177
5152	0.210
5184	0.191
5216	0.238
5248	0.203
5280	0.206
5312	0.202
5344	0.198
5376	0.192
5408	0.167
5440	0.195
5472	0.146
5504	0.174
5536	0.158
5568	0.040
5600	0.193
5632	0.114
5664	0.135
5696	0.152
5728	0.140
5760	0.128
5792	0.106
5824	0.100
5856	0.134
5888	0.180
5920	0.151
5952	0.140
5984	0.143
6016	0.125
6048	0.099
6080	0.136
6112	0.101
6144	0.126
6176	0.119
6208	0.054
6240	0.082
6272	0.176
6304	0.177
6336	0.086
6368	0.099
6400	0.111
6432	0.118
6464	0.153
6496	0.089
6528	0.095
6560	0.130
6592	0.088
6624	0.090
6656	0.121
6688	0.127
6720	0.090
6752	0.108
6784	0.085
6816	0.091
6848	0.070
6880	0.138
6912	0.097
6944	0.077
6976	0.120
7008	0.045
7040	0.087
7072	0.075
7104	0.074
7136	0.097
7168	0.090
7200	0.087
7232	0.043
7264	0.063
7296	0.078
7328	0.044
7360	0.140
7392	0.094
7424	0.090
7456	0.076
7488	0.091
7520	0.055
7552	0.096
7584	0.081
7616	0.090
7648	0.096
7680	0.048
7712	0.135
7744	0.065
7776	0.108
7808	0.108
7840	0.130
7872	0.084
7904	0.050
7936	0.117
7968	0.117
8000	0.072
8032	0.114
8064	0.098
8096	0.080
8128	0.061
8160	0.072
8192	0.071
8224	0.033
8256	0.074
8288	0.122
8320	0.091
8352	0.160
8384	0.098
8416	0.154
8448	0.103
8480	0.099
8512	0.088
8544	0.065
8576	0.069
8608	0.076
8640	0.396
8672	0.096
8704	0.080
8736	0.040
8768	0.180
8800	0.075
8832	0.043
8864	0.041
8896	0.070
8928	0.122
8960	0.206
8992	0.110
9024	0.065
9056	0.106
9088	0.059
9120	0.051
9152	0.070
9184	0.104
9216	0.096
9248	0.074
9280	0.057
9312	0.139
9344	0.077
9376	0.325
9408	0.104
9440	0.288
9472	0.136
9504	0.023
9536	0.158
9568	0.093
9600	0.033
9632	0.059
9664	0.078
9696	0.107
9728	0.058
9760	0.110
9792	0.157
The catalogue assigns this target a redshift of 1.315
